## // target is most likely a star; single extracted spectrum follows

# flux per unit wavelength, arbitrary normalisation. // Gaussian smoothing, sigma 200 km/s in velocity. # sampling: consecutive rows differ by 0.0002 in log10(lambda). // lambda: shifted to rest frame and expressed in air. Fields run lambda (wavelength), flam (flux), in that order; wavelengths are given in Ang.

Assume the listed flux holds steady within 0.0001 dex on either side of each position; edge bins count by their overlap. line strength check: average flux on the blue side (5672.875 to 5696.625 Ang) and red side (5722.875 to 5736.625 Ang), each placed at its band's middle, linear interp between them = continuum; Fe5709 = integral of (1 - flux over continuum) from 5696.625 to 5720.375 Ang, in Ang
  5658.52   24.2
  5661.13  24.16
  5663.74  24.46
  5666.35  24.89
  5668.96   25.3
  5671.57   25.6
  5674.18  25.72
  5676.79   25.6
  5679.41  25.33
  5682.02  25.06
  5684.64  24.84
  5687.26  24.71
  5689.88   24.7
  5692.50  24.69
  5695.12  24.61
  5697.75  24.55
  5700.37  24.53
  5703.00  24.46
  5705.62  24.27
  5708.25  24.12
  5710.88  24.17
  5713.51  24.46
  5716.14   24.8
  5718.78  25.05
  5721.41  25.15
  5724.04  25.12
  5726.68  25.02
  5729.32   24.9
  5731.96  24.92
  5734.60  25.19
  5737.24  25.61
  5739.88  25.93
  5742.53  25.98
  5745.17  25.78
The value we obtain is 0.51 Ang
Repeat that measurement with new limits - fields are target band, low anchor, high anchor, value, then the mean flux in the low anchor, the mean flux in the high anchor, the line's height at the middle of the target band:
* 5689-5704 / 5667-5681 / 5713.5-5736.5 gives 0.4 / 25.5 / 25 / 25.3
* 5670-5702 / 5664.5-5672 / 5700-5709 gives -0.3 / 25.2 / 24.3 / 24.8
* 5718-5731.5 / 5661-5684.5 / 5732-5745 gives 0.3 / 25.2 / 25.6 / 25.5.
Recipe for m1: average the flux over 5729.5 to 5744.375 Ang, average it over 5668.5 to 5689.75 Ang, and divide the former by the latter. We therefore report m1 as 1.01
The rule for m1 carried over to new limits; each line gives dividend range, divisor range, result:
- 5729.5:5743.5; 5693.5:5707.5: 1.04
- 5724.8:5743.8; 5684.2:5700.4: 1.03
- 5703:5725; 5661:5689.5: 0.98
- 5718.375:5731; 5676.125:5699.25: 1.01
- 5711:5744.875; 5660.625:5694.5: 1.01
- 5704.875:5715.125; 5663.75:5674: 0.96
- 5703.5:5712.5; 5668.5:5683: 0.95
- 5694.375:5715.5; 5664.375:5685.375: 0.97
